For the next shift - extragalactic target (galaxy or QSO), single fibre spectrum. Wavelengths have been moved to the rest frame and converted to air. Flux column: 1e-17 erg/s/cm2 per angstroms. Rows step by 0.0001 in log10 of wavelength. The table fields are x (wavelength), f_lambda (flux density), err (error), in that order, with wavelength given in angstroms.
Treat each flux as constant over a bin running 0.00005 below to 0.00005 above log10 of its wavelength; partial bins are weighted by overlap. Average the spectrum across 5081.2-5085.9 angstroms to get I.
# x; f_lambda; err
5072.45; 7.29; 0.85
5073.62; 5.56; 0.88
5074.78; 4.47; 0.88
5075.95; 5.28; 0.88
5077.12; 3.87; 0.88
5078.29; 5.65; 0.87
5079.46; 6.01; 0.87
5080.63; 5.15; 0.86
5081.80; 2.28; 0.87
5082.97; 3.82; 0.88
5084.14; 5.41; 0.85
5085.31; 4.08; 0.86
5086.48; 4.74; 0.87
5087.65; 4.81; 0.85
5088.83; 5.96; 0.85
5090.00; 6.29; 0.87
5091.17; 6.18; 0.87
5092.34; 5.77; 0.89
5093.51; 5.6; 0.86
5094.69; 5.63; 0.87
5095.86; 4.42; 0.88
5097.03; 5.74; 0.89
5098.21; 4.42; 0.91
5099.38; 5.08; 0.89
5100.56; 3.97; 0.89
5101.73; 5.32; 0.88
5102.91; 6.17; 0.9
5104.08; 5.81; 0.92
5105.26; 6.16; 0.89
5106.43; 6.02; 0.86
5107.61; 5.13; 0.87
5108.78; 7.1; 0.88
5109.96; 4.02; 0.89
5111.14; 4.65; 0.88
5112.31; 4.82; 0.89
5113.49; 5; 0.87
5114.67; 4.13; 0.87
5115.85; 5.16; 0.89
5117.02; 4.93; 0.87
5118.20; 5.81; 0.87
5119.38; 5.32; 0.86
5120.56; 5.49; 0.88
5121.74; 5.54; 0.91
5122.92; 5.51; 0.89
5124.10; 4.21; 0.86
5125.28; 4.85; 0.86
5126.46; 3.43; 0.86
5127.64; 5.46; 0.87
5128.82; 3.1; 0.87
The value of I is 3.9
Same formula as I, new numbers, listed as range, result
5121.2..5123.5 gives 5.52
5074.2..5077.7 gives 4.54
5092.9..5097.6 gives 5.35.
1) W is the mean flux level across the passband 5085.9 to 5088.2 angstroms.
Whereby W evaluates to 4.78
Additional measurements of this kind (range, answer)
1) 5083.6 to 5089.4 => 4.99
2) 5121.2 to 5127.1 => 4.71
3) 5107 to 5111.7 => 5.23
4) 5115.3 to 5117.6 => 5.06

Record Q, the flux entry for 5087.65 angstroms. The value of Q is 4.81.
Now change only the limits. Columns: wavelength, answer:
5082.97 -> 3.82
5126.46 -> 3.43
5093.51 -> 5.6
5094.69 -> 5.63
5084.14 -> 5.41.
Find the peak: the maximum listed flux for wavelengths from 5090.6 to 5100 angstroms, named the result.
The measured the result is 6.18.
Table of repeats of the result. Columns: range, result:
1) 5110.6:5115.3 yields 5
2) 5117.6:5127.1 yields 5.81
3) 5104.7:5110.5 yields 7.1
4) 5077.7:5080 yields 6.01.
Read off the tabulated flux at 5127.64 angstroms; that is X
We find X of 5.46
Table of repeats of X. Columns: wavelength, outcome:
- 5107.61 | 5.13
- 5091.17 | 6.18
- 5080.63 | 5.15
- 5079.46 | 6.01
